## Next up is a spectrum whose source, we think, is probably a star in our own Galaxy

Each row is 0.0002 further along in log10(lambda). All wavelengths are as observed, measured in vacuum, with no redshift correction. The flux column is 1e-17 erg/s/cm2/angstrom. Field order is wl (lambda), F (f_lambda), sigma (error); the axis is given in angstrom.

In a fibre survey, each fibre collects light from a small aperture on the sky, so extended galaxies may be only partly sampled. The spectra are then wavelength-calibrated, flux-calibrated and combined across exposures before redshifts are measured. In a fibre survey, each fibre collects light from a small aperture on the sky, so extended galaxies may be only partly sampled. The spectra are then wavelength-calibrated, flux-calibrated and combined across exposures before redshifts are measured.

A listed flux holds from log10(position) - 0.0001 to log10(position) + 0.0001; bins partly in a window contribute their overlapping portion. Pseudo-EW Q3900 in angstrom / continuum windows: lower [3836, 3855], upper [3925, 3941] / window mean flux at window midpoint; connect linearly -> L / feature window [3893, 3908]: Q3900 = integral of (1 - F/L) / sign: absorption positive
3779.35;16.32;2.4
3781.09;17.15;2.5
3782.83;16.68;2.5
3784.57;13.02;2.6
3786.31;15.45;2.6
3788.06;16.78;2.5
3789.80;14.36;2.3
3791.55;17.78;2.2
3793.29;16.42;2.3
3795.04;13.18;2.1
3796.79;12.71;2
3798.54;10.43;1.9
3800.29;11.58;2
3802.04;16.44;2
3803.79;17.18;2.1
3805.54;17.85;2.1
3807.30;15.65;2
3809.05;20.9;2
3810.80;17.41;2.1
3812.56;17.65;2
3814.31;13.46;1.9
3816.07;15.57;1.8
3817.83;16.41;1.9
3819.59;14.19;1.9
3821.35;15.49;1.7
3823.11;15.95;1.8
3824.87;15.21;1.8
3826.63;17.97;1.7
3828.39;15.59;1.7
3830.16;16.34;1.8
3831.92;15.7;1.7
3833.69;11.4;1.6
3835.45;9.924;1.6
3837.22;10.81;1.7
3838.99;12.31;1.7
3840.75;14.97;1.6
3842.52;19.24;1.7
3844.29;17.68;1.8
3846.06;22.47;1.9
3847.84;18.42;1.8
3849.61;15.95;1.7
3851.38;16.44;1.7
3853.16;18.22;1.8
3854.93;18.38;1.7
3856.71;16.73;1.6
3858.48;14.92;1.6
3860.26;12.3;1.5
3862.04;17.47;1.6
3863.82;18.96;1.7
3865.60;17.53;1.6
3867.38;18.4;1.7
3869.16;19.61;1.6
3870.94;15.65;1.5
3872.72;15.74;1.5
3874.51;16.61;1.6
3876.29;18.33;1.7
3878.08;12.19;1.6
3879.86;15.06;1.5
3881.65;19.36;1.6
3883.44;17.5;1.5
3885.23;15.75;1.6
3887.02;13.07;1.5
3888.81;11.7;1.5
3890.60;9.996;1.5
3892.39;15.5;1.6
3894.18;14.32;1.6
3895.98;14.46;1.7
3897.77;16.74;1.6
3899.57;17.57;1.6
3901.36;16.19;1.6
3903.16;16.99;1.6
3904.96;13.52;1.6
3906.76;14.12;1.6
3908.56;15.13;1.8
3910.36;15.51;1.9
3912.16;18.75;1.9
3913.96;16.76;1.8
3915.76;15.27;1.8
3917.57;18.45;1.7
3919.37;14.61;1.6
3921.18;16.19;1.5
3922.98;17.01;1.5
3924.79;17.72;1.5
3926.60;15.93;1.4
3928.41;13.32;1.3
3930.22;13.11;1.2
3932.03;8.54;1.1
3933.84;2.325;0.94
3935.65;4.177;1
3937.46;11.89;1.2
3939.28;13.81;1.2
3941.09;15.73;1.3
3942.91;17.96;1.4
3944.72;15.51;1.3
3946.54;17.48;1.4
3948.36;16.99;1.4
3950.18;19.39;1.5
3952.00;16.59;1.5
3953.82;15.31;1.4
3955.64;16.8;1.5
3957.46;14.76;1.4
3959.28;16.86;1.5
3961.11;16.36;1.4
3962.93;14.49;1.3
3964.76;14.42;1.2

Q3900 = -2.76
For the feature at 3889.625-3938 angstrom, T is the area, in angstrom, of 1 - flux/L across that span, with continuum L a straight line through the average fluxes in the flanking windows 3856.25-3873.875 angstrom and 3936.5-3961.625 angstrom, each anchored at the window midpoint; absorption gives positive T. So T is 6.3 angstrom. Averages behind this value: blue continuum 16.7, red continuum 16.1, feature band 14.2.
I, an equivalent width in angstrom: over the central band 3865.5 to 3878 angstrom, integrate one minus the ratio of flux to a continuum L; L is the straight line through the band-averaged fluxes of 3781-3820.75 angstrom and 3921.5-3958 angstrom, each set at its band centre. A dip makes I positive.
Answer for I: -1.8 angstrom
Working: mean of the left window 15.5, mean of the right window 14.2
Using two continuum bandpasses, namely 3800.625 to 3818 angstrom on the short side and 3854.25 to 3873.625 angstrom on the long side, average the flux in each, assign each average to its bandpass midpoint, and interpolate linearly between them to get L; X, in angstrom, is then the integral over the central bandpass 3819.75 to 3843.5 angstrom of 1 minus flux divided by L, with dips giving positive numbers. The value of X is 3.0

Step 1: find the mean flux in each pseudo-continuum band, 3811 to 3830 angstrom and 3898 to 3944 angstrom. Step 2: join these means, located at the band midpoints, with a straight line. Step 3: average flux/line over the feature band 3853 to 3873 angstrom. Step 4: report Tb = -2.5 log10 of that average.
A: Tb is -0.12 mag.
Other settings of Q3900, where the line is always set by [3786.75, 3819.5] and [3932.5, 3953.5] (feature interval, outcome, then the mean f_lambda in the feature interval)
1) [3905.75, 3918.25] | -1.8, 16.2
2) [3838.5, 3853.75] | -2.4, 17.4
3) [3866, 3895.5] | -2.0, 15.6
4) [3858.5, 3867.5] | -1.1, 16.6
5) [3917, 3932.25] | -1.3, 15.2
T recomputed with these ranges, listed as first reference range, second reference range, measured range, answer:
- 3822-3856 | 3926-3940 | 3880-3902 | -4.1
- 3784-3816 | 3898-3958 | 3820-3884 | -4.0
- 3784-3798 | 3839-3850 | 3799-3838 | 2.3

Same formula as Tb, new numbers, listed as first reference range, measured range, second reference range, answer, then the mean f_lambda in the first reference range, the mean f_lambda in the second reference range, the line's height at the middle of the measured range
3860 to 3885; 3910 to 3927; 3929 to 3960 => -0.12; 16.8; 13.9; 15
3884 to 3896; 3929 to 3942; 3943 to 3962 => 0.50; 13.6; 16.7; 15.8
